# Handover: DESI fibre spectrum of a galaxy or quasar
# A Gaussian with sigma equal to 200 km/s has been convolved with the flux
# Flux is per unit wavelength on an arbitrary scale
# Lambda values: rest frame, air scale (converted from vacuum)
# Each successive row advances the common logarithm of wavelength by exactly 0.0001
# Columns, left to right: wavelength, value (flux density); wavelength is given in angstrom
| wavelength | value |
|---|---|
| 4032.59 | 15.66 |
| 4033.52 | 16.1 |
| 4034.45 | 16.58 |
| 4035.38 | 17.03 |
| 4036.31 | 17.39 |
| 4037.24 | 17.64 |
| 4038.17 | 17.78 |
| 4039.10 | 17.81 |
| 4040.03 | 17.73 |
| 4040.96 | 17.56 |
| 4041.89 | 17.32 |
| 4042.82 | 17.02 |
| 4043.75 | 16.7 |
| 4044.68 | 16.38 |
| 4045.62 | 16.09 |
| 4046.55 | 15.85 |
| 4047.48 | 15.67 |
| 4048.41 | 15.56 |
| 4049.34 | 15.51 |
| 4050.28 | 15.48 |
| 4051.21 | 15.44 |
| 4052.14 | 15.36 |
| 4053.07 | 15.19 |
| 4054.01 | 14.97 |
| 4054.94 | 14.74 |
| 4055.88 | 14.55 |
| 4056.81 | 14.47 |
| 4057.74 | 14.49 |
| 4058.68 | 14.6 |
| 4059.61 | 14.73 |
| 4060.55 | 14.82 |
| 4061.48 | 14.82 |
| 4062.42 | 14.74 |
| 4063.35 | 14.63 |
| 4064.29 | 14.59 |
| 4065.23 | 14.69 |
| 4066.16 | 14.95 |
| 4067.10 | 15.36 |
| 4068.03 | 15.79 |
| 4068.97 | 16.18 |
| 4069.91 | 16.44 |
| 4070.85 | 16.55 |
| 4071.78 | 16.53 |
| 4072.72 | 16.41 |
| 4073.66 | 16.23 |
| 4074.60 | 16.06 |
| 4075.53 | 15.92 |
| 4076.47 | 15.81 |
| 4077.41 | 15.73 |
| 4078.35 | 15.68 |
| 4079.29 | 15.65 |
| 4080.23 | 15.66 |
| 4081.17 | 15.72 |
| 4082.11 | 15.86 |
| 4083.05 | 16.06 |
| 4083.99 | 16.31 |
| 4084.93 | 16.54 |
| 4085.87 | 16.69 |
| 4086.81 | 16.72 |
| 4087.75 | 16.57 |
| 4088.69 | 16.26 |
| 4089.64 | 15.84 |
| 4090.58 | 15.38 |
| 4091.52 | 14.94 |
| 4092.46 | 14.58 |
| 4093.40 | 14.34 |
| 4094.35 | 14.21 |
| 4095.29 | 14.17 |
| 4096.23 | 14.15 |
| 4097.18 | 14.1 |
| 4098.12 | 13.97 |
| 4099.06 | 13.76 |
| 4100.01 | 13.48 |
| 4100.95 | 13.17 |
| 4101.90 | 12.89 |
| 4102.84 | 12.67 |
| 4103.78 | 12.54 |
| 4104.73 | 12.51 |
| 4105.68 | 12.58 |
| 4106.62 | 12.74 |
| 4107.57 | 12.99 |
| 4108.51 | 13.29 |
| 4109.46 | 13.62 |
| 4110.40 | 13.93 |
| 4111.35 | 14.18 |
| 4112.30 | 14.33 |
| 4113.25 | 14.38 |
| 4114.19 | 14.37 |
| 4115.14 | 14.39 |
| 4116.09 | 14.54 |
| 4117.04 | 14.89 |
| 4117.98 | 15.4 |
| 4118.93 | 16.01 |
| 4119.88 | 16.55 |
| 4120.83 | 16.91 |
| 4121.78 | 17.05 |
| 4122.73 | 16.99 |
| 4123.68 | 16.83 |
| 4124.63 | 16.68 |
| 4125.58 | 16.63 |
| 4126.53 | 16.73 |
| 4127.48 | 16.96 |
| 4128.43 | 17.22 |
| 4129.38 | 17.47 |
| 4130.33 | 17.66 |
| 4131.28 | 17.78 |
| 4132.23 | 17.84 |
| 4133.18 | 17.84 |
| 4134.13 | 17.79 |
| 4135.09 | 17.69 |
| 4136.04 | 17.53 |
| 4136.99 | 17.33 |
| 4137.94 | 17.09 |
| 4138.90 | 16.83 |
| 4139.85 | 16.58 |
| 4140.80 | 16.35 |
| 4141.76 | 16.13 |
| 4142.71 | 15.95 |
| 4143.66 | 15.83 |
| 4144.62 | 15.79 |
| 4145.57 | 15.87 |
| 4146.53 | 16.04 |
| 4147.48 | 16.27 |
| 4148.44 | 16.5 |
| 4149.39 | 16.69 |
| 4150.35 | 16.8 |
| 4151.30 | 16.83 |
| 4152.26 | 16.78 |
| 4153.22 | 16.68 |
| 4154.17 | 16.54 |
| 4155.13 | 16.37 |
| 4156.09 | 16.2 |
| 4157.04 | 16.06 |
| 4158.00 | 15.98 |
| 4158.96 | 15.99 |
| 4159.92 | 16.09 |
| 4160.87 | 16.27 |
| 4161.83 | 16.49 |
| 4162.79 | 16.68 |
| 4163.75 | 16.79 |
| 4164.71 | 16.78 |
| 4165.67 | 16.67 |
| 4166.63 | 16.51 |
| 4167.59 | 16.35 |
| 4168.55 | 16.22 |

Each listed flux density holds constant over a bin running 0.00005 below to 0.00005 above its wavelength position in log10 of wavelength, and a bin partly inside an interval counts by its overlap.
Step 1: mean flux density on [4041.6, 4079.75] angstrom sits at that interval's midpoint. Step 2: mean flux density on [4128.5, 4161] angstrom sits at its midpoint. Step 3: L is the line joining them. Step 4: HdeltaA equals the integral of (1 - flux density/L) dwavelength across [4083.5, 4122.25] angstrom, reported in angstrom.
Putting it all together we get 3.7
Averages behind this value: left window 15.5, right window 16.7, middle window 14.6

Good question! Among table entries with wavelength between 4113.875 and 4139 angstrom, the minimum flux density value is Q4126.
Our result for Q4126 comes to 14.37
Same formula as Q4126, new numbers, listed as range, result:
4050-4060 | 14.47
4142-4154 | 15.79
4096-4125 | 12.51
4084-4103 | 12.67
